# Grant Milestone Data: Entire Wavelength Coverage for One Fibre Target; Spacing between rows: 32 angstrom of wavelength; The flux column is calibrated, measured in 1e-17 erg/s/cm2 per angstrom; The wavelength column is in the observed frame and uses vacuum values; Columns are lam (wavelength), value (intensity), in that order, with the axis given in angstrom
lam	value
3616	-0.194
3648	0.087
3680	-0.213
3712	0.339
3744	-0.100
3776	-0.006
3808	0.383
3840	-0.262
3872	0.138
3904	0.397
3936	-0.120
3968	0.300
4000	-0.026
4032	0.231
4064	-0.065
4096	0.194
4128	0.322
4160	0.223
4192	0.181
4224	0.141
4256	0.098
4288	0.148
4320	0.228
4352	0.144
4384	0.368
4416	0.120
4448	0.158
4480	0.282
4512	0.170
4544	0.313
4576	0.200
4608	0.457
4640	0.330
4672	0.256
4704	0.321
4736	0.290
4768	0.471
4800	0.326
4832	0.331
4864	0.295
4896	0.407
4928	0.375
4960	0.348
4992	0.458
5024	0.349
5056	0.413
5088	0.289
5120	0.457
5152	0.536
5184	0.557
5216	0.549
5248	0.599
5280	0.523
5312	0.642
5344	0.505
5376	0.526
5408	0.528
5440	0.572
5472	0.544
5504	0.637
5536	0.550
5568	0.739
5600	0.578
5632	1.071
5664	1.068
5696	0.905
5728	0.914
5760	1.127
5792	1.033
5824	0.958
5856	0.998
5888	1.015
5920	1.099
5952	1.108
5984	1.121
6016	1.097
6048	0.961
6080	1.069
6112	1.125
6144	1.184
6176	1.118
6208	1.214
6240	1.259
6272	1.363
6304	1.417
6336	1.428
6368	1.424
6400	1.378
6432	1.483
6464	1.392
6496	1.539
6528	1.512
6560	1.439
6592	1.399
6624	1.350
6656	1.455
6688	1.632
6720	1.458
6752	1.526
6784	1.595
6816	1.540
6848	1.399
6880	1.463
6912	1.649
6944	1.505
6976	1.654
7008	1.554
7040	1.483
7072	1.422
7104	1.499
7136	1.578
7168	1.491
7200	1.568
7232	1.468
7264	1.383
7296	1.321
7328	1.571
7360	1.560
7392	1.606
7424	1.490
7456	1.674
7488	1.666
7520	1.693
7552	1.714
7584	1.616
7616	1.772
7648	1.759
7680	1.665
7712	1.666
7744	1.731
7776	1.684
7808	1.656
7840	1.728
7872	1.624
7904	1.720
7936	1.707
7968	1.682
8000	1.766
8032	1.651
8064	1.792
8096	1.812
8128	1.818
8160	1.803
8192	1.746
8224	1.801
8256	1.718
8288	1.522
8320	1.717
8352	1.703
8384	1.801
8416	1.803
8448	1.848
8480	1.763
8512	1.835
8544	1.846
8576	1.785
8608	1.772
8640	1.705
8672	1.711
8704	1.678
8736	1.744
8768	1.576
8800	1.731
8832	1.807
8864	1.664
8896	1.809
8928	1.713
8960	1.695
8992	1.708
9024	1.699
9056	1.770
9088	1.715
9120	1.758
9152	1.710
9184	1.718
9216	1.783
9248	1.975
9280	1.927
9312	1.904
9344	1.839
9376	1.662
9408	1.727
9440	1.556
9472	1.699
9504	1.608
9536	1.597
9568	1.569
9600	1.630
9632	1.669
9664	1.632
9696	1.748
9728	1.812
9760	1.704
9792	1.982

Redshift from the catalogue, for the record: 0.408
